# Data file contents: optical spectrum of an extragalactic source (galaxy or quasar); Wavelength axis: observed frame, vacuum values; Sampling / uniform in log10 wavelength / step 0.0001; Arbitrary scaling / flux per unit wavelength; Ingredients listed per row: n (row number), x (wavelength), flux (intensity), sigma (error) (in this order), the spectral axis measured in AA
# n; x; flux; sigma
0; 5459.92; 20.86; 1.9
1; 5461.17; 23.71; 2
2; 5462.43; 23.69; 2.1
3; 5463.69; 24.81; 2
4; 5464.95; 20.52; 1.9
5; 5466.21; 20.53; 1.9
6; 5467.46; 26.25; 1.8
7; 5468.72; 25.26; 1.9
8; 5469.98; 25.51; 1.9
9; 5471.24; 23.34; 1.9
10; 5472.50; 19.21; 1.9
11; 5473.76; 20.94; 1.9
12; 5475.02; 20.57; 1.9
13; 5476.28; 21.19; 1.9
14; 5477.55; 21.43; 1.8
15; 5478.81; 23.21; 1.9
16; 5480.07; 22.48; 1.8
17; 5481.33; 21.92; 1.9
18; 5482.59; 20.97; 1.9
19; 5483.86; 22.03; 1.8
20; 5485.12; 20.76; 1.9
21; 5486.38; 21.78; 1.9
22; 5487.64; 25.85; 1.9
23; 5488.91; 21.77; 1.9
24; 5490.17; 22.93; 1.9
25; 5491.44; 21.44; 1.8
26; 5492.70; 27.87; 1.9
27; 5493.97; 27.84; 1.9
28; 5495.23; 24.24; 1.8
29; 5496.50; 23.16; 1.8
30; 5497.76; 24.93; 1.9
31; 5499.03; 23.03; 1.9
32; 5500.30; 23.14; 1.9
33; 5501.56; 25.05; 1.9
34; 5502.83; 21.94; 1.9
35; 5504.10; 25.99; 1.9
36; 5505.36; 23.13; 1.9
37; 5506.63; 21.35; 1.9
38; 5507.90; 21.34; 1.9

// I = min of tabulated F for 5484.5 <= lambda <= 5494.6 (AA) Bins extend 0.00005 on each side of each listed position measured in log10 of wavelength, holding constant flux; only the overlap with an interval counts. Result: 20.76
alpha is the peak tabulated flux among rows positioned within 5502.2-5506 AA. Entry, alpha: 25.99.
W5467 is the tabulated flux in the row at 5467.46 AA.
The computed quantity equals 26.25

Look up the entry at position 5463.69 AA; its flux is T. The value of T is 24.81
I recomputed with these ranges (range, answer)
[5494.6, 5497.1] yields 23.16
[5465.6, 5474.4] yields 19.21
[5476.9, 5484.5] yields 20.97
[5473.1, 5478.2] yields 20.57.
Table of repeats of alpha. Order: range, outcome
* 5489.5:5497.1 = 27.87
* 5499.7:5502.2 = 25.05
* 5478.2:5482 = 23.21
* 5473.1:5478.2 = 21.43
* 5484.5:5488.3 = 25.85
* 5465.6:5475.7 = 26.25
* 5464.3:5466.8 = 20.53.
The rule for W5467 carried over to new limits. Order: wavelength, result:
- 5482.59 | 20.97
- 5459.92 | 20.86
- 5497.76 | 24.93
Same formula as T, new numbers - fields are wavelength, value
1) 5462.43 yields 23.69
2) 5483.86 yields 22.03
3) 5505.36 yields 23.13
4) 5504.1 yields 25.99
